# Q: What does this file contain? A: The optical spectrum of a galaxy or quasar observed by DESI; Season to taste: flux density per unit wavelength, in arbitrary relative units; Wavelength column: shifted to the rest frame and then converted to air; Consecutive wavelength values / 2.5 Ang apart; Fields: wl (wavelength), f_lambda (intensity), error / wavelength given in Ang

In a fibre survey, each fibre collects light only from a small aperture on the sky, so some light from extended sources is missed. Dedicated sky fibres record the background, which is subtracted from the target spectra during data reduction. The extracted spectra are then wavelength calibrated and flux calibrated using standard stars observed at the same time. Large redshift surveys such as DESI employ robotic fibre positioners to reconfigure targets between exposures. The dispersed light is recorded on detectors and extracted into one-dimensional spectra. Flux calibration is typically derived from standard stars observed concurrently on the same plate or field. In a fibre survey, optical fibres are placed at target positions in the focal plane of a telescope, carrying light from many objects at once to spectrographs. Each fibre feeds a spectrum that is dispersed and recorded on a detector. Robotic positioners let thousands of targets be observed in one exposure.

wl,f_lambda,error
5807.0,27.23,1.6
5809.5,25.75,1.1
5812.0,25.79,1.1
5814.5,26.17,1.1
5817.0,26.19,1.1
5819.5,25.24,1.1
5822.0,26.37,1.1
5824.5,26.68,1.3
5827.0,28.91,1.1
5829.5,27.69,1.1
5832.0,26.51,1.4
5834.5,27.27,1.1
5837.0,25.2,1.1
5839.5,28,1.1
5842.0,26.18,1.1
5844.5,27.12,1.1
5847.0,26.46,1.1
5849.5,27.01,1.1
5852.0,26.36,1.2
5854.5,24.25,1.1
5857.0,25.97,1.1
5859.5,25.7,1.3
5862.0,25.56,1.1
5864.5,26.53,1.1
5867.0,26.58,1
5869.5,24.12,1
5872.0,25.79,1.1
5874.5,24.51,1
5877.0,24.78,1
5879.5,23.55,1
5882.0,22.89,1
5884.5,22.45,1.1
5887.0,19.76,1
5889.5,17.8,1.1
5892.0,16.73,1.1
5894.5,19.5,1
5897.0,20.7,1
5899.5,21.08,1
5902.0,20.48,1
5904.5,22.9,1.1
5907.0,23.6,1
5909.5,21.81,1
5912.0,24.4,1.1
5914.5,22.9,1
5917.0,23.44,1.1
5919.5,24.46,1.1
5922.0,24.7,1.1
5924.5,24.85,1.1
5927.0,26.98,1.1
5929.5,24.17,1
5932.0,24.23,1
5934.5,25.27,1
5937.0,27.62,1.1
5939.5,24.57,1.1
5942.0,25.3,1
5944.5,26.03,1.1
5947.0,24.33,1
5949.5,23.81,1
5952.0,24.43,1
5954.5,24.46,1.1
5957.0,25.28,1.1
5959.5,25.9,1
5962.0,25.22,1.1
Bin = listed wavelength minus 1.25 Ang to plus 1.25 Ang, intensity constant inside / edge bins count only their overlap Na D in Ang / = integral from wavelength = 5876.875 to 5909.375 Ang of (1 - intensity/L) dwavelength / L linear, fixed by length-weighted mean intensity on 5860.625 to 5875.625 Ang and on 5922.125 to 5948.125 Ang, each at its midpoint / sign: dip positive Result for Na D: 5.5 Ang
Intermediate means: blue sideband 25.5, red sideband 25.3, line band 21.1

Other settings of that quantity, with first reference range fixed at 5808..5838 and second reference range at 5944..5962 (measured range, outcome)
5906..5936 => 1.2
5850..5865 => 0.2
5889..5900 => 2.8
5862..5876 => 0.2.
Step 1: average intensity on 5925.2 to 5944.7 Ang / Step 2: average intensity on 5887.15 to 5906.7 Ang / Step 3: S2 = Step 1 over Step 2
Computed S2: 1.27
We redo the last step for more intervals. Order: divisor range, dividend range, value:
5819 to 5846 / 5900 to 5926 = 0.87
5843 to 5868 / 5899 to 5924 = 0.88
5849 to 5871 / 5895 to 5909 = 0.84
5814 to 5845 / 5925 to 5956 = 0.94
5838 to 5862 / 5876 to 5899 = 0.79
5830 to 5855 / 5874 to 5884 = 0.90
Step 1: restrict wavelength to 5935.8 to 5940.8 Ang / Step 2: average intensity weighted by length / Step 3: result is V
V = 26.1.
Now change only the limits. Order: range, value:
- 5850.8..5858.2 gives 25.5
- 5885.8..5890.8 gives 18.7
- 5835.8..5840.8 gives 26.6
